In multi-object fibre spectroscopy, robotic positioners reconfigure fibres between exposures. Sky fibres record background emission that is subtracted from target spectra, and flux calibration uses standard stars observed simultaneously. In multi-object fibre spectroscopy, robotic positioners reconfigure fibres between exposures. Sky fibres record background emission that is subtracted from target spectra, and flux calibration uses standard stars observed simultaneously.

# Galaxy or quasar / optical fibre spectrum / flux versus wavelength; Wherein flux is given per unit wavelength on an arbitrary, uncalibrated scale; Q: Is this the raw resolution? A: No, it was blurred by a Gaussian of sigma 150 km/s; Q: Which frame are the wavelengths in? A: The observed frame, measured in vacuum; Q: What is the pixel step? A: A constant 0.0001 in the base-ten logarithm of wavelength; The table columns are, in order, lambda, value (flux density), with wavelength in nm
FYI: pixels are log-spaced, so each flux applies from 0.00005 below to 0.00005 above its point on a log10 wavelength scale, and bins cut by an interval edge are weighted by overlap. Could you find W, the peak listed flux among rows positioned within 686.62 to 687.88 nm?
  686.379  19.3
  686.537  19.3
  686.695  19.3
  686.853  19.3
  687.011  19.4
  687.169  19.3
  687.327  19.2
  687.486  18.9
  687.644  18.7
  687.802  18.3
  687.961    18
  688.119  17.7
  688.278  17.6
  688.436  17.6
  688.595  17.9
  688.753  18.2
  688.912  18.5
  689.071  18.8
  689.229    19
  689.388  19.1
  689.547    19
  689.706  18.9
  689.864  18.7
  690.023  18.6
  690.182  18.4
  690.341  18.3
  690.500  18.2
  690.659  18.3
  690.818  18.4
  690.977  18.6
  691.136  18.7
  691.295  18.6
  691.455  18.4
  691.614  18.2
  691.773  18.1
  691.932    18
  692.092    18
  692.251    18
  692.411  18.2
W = 19.4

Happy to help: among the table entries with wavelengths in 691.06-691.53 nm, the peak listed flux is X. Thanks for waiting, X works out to 18.7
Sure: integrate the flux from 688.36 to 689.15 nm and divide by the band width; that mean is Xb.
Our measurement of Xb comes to 18.2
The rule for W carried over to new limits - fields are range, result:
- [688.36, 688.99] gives 18.5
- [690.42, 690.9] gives 18.4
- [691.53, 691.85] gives 18.2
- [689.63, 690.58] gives 18.9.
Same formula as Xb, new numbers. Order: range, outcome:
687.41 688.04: 18.5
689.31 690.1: 18.9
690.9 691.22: 18.7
